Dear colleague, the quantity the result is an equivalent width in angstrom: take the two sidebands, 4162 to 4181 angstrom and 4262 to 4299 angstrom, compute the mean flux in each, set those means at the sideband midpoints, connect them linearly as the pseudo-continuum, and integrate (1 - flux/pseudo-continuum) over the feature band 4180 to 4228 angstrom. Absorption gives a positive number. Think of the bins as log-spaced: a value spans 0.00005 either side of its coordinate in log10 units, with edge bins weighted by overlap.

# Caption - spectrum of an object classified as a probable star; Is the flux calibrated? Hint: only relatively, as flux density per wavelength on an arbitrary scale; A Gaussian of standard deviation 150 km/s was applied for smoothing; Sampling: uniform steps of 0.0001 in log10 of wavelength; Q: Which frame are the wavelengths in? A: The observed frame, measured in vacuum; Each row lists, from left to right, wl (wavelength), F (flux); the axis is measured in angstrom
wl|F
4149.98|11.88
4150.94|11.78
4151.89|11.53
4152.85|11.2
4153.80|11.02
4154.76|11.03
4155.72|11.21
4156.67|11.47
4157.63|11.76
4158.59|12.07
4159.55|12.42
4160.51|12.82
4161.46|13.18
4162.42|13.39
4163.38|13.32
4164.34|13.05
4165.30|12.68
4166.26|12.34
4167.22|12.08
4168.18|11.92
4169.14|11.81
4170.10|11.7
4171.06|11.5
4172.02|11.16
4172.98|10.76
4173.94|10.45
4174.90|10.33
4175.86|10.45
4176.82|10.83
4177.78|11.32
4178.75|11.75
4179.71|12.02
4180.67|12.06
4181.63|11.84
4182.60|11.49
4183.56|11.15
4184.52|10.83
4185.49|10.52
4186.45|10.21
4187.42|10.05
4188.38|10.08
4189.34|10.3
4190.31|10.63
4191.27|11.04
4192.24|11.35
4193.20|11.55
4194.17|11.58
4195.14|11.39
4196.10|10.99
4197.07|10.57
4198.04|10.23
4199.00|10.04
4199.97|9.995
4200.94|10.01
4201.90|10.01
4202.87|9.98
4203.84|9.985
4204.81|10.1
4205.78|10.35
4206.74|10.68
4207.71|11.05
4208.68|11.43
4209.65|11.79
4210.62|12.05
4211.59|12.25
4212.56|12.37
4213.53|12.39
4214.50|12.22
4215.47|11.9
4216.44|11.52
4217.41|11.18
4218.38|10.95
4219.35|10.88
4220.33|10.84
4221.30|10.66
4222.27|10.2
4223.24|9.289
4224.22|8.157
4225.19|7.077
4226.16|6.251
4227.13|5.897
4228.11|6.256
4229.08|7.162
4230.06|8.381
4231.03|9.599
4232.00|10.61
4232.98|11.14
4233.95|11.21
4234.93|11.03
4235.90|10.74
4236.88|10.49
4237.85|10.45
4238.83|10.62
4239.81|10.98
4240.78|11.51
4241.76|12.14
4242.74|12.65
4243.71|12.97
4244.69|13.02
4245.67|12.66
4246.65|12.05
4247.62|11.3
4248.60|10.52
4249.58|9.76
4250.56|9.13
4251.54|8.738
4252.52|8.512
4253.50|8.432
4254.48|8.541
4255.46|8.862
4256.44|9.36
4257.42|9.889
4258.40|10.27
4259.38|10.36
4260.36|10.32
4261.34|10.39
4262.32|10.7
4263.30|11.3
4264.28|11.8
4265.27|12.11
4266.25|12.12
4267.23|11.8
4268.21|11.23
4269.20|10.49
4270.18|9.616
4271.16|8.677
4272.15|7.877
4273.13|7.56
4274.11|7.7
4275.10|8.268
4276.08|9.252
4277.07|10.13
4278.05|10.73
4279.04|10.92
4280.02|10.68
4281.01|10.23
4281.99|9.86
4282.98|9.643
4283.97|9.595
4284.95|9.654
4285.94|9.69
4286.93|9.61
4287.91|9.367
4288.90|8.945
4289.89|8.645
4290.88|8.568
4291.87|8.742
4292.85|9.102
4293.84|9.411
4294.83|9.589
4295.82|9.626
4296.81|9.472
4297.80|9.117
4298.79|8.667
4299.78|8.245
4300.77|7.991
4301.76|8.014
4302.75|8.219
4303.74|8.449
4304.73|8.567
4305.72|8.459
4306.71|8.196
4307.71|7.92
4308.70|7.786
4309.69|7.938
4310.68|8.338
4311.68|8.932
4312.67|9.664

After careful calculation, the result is 2.51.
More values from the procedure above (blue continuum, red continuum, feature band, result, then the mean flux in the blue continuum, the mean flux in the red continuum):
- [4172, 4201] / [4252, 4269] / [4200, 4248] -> 0.2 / 10.9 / 10.4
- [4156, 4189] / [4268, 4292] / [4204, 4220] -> -0.9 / 11.6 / 9.41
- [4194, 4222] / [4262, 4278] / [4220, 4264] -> 1.9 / 11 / 10.1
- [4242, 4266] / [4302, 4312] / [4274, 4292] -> -0.4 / 10.6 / 8.26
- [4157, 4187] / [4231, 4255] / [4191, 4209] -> 1.1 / 11.7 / 10.8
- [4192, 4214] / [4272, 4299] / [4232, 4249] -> -2.1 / 11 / 9.33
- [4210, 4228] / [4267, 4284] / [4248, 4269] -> -0.8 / 10.3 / 9.65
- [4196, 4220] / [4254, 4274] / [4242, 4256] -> -0.2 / 11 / 10.1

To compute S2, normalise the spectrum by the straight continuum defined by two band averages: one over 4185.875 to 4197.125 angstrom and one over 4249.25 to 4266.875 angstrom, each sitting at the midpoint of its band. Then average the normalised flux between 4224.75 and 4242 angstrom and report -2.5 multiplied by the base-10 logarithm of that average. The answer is 0.09 mag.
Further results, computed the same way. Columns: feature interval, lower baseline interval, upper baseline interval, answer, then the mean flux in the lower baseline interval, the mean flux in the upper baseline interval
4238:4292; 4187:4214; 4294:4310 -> -0.085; 10.9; 8.54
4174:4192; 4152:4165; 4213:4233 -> 0.024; 12.1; 9.61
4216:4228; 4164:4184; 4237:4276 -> 0.170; 11.5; 10.4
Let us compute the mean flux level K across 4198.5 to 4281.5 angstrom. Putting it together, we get 10.3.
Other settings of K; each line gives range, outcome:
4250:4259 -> 9.1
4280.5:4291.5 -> 9.42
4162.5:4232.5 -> 10.7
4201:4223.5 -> 11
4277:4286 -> 10.1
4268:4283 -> 9.52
